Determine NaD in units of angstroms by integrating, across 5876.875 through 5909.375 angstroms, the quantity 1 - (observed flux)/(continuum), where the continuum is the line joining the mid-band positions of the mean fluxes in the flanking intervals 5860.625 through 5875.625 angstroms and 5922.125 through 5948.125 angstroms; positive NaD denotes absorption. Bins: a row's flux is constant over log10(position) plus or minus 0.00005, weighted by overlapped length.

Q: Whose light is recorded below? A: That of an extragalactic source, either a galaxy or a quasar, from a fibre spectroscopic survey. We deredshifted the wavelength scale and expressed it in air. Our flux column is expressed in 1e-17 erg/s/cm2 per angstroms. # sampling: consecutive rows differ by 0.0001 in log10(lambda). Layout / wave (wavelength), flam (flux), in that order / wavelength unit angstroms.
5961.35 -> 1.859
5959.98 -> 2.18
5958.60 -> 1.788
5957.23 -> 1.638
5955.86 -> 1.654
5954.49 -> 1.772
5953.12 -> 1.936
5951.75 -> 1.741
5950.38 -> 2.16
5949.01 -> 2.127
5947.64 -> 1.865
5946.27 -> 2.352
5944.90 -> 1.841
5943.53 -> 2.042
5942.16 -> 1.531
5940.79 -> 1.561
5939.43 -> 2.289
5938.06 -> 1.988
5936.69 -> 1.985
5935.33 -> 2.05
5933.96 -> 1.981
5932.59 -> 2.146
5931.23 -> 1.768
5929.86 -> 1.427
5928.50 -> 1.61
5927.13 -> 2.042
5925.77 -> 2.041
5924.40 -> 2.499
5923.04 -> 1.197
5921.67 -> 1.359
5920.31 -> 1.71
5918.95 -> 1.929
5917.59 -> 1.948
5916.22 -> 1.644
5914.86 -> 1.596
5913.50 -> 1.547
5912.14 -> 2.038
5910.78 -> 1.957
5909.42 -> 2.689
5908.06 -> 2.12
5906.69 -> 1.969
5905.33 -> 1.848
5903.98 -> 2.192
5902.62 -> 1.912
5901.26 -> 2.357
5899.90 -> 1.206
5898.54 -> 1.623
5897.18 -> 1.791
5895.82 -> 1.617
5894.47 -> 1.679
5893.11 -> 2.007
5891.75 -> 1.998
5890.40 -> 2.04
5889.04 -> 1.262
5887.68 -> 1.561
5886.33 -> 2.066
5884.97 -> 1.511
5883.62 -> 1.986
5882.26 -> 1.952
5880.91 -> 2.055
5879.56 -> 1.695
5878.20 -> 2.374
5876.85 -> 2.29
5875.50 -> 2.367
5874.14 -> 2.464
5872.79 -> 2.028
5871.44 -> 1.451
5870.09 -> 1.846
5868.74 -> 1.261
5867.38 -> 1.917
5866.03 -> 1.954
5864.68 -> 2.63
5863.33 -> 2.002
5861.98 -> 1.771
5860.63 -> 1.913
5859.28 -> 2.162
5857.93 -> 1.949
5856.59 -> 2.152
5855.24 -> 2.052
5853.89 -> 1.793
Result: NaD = 0.8 angstroms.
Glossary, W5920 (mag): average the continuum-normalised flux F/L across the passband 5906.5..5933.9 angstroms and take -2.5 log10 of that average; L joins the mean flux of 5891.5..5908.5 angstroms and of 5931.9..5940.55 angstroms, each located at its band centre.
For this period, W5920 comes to 0.06 mag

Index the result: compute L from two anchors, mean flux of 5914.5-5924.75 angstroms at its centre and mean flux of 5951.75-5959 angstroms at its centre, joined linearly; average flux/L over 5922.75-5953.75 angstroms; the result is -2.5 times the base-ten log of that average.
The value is -0.11 mag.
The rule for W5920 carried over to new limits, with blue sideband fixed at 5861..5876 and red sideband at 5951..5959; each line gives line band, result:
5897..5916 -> -0.023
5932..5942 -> -0.099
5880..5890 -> 0.088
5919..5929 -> 0.024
